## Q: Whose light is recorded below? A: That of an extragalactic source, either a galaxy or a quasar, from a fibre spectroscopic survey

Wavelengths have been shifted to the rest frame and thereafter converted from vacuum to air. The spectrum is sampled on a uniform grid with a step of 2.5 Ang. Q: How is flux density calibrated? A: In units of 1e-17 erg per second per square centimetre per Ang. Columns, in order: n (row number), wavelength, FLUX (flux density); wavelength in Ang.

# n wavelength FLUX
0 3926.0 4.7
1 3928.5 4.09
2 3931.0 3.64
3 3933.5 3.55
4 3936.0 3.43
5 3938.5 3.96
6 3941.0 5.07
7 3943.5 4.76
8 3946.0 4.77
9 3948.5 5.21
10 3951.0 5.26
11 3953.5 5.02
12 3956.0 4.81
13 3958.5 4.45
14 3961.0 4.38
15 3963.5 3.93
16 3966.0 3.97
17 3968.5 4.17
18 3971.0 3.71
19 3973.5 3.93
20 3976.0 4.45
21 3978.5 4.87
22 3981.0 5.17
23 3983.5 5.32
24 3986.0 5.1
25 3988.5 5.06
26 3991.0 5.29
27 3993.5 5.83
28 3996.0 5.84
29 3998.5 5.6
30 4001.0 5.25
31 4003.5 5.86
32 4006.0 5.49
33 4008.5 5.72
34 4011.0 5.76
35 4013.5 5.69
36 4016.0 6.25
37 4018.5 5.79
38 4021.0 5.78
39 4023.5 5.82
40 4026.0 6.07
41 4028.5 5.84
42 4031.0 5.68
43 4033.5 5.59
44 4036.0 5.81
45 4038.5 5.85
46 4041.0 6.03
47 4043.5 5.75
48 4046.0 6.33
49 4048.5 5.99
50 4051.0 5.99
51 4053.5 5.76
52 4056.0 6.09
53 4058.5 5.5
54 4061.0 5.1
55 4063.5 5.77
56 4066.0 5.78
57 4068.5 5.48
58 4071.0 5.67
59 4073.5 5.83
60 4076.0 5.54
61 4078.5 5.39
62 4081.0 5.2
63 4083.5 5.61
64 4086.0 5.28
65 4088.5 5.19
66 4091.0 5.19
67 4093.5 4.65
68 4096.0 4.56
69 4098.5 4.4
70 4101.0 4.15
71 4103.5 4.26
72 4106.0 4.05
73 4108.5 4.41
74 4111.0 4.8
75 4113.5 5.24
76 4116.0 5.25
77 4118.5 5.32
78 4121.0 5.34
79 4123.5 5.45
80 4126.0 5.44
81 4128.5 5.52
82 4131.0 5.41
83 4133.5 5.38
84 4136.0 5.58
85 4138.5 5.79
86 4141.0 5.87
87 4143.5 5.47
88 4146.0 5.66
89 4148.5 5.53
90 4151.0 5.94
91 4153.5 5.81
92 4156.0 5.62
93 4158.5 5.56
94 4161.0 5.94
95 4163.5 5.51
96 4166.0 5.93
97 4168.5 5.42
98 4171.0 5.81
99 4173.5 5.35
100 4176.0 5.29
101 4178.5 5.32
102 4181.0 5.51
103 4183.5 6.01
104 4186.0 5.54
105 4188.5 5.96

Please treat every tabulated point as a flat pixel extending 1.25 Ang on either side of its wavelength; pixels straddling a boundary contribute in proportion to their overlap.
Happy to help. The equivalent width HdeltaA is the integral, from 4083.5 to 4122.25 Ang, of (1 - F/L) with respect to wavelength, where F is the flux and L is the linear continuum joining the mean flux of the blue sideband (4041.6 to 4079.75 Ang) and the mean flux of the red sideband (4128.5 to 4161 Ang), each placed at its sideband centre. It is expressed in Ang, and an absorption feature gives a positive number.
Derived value 5.84 Ang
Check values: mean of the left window 5.74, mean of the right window 5.64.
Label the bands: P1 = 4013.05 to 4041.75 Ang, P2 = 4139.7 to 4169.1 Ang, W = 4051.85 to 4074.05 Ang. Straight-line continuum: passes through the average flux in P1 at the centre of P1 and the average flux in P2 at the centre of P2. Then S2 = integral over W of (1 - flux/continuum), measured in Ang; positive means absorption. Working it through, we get 0.54 Ang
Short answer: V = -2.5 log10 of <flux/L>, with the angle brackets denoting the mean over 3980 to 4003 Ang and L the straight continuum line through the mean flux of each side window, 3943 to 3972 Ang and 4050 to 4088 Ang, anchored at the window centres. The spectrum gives -0.115 mag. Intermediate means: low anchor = 4.54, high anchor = 5.59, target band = 5.4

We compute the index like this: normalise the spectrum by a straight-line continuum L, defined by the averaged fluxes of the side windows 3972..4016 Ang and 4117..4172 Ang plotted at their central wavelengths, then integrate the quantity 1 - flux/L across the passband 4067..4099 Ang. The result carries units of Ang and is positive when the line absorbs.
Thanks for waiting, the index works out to 1.4 Ang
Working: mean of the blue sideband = 5.33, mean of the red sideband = 5.6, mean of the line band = 5.25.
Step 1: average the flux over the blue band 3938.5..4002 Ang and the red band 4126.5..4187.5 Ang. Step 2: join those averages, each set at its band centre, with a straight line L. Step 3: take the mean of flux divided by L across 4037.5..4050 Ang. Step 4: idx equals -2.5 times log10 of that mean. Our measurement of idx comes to -0.17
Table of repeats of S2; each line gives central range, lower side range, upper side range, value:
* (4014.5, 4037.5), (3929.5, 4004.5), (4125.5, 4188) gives -3.9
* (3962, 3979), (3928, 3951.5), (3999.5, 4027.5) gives 2.8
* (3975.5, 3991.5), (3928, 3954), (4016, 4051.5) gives 0.1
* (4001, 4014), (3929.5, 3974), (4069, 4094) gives -2.4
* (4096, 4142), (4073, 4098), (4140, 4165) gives 3.2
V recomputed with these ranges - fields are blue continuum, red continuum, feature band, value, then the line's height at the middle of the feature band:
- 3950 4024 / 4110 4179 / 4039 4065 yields -0.108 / 5.28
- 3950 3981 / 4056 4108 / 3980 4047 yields -0.200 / 4.73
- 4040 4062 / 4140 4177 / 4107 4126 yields 0.120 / 5.72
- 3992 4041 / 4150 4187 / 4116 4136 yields 0.052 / 5.67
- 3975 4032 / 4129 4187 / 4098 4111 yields 0.286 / 5.59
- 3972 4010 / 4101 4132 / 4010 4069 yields -0.132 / 5.15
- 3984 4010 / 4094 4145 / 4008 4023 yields -0.077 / 5.44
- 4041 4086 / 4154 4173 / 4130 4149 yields 0.017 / 5.68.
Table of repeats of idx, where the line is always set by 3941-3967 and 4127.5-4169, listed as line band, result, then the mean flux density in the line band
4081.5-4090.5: 0.001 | 5.33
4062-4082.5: -0.062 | 5.58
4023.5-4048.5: -0.158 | 5.89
